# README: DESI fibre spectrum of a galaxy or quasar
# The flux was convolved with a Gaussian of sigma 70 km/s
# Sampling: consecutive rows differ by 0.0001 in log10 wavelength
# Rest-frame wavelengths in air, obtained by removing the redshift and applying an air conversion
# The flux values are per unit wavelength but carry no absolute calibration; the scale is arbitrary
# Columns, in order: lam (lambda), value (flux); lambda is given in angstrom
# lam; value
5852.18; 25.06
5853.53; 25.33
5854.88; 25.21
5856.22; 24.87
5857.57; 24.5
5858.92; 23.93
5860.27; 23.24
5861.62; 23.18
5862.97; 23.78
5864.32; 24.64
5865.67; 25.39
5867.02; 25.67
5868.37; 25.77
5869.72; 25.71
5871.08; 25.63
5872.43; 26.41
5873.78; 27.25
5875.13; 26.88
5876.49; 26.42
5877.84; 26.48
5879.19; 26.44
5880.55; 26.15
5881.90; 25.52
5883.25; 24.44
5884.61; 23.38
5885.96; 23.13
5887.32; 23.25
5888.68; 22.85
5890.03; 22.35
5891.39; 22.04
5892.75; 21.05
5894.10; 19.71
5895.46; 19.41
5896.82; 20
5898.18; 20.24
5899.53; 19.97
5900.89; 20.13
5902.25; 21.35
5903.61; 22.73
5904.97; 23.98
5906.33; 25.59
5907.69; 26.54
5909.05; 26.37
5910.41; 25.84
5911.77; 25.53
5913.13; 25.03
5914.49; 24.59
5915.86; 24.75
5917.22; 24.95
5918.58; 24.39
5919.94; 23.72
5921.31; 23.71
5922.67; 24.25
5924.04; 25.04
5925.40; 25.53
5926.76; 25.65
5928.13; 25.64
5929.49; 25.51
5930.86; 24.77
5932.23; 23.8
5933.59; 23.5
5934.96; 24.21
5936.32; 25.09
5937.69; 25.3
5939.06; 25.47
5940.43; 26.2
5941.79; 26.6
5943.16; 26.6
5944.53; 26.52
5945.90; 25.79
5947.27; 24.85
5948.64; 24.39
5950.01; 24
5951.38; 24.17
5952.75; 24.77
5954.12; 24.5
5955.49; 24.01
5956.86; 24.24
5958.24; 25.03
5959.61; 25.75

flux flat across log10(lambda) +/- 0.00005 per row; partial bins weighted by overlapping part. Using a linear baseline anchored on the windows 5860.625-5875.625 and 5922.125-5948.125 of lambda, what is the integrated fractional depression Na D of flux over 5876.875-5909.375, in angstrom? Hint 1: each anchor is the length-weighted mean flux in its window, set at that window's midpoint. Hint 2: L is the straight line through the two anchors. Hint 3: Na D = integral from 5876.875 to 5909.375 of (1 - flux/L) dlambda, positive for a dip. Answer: 3.0 angstrom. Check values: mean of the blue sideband 25.4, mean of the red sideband 25.3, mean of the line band 23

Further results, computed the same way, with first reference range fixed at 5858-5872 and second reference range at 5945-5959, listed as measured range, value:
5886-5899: 1.78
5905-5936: -0.36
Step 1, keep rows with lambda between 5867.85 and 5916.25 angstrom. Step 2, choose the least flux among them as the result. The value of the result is 19.41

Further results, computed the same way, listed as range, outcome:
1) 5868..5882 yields 25.52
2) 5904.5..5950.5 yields 23.5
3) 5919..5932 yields 23.71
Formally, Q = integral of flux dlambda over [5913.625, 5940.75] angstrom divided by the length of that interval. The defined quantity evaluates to 24.8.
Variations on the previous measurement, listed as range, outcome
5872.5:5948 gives 24.3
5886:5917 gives 22.9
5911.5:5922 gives 24.5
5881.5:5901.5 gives 21.8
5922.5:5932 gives 25.2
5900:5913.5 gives 24.2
